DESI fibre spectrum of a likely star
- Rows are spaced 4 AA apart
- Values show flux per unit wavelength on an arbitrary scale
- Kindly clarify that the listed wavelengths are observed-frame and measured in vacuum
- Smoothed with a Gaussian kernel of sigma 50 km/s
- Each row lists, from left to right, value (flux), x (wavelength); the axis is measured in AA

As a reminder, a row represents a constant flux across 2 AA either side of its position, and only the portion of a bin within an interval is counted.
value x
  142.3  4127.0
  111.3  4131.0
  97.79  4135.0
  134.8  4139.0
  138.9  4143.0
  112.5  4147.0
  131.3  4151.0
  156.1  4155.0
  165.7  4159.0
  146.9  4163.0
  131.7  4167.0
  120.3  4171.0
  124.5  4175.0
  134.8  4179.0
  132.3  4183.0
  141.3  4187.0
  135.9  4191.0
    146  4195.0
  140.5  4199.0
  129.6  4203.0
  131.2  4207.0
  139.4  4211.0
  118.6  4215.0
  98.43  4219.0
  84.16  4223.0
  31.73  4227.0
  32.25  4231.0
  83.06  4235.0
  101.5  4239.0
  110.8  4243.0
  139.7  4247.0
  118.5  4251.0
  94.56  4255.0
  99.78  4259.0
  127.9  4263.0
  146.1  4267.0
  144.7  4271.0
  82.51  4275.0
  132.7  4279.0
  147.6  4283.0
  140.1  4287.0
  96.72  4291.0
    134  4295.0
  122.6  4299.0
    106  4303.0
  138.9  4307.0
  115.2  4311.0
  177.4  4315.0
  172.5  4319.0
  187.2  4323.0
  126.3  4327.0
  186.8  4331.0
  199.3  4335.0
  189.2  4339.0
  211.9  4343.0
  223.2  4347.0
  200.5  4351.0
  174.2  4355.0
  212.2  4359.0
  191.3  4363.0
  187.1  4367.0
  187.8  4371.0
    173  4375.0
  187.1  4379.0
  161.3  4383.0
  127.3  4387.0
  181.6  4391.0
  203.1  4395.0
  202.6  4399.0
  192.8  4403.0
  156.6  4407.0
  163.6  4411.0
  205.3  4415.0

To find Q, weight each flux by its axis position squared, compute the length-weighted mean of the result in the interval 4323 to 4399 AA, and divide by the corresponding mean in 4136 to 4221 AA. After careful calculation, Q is 1.5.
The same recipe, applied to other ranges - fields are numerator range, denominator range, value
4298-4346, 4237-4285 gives 1.39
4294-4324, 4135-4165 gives 1.12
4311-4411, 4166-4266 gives 1.71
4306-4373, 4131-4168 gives 1.49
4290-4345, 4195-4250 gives 1.55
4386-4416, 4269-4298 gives 1.52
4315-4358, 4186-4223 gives 1.55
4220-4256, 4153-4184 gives 0.66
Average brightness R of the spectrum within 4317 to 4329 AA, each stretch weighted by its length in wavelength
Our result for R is 162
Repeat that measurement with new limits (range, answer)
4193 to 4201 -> 143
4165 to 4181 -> 128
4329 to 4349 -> 202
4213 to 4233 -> 73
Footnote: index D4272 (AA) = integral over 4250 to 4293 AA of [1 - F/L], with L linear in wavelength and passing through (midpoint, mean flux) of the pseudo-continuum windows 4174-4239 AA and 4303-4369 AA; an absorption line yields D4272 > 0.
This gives 7.2 AA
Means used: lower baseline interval 112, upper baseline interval 179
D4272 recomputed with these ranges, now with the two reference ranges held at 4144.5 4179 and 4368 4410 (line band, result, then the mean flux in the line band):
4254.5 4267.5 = 3.2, 116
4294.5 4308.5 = 3.2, 124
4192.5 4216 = 1.4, 135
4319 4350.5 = -4.0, 189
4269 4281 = 2.8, 120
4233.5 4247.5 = 4.1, 106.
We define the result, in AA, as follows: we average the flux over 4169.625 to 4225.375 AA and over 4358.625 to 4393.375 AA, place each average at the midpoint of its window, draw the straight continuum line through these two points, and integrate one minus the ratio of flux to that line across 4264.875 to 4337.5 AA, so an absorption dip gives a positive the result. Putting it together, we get 6.6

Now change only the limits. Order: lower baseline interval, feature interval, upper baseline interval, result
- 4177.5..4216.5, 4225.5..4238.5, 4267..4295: 7.5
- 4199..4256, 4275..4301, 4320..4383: 3.4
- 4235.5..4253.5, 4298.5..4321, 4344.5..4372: 3.1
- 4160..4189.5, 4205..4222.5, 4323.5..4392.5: 3.1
